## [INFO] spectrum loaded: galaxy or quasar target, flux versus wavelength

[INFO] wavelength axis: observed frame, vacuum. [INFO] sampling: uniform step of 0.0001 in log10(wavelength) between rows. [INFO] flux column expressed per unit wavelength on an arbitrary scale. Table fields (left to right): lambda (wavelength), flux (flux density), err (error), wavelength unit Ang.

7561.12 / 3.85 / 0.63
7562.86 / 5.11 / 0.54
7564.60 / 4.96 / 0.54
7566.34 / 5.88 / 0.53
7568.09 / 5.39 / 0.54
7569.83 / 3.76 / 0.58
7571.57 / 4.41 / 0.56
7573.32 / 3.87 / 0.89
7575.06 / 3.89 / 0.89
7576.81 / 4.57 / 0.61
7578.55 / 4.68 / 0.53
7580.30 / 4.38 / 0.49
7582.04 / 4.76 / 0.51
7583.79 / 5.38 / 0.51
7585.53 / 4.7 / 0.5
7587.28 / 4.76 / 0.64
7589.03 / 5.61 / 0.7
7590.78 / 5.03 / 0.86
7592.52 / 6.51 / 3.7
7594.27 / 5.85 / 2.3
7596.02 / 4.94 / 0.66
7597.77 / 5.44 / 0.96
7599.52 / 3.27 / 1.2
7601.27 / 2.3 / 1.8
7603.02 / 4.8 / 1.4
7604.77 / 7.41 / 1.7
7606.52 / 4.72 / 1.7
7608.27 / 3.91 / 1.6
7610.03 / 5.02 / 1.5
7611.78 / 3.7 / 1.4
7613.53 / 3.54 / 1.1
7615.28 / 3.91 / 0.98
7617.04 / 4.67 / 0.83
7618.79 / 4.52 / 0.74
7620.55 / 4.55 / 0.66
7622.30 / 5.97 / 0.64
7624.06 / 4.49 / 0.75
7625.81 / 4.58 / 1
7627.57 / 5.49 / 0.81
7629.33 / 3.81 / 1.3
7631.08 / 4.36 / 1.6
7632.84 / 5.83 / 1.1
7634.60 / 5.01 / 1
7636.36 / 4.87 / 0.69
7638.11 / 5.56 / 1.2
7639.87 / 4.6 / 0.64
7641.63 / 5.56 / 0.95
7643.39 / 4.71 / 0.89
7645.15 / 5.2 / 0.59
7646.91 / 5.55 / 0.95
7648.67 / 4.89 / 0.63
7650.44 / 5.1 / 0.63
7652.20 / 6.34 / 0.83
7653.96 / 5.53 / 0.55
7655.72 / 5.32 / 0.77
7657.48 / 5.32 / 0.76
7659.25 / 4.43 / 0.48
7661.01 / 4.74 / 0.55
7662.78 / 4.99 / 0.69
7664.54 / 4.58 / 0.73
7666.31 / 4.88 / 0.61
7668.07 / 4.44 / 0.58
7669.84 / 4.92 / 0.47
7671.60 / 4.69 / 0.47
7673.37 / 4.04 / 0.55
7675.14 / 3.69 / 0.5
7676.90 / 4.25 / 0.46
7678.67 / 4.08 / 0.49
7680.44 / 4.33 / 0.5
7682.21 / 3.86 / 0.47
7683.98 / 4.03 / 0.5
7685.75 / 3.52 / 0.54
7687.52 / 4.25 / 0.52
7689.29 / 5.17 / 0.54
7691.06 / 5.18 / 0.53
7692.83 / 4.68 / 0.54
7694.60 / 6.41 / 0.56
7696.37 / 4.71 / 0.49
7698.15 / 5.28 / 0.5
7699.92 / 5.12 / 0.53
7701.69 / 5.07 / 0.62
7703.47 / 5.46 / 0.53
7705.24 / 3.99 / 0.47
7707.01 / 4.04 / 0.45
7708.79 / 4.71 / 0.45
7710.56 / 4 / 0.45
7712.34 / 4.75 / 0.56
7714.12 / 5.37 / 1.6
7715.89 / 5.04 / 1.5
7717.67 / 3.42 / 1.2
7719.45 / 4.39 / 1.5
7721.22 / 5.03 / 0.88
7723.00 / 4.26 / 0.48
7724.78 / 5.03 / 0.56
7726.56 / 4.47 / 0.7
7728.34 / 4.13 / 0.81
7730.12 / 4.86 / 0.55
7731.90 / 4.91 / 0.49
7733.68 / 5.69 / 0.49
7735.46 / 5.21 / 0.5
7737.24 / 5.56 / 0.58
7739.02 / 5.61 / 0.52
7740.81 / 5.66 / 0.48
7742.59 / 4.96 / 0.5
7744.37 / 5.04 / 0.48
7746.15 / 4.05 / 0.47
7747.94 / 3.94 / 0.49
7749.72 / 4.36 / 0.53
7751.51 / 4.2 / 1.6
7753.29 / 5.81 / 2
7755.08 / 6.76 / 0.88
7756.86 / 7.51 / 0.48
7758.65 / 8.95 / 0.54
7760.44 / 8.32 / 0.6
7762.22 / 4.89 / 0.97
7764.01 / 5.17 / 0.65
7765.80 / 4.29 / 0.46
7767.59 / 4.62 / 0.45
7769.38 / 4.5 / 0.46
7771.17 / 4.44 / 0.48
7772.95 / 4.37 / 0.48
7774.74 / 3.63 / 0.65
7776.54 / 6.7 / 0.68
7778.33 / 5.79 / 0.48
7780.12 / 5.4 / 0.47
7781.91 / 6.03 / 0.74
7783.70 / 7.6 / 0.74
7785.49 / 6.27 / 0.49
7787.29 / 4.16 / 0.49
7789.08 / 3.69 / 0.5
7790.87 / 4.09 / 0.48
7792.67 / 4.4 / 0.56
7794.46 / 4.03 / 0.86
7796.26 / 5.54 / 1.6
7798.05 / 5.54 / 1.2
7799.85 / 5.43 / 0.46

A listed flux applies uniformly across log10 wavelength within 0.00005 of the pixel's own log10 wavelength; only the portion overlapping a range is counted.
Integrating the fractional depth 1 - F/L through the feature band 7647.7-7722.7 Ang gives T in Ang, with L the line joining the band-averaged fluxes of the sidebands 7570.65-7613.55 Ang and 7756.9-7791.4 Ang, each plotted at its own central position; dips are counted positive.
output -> 5.8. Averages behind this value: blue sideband 4.72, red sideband 5.48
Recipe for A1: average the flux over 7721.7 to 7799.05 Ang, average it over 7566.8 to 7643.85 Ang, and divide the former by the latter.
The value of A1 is 1.1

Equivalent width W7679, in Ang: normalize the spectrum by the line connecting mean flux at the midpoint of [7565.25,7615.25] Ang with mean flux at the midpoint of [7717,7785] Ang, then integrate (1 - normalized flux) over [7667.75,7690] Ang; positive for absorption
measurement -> 3.5 Ang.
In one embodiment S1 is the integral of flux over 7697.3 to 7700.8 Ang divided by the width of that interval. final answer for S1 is 5.2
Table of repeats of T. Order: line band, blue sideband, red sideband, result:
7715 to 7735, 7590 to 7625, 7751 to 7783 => 2.76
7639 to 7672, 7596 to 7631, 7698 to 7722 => -3.23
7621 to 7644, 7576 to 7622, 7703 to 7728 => -1.45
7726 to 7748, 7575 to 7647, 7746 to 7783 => 1.51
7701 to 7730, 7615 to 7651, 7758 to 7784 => 4.02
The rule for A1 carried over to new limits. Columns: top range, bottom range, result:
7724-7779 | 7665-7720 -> 1.15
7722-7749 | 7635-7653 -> 0.94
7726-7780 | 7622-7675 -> 1.07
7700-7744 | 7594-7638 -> 1.03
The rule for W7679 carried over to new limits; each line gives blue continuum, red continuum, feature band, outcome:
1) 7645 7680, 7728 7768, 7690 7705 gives -0.30 Ang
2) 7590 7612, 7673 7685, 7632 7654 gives -4.28 Ang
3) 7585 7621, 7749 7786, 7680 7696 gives 1.88 Ang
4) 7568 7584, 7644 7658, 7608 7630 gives 2.17 Ang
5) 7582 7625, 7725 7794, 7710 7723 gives 1.42 Ang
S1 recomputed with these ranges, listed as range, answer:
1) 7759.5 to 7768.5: 5.47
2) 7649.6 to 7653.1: 5.73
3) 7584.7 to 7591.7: 5.04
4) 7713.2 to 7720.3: 4.55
